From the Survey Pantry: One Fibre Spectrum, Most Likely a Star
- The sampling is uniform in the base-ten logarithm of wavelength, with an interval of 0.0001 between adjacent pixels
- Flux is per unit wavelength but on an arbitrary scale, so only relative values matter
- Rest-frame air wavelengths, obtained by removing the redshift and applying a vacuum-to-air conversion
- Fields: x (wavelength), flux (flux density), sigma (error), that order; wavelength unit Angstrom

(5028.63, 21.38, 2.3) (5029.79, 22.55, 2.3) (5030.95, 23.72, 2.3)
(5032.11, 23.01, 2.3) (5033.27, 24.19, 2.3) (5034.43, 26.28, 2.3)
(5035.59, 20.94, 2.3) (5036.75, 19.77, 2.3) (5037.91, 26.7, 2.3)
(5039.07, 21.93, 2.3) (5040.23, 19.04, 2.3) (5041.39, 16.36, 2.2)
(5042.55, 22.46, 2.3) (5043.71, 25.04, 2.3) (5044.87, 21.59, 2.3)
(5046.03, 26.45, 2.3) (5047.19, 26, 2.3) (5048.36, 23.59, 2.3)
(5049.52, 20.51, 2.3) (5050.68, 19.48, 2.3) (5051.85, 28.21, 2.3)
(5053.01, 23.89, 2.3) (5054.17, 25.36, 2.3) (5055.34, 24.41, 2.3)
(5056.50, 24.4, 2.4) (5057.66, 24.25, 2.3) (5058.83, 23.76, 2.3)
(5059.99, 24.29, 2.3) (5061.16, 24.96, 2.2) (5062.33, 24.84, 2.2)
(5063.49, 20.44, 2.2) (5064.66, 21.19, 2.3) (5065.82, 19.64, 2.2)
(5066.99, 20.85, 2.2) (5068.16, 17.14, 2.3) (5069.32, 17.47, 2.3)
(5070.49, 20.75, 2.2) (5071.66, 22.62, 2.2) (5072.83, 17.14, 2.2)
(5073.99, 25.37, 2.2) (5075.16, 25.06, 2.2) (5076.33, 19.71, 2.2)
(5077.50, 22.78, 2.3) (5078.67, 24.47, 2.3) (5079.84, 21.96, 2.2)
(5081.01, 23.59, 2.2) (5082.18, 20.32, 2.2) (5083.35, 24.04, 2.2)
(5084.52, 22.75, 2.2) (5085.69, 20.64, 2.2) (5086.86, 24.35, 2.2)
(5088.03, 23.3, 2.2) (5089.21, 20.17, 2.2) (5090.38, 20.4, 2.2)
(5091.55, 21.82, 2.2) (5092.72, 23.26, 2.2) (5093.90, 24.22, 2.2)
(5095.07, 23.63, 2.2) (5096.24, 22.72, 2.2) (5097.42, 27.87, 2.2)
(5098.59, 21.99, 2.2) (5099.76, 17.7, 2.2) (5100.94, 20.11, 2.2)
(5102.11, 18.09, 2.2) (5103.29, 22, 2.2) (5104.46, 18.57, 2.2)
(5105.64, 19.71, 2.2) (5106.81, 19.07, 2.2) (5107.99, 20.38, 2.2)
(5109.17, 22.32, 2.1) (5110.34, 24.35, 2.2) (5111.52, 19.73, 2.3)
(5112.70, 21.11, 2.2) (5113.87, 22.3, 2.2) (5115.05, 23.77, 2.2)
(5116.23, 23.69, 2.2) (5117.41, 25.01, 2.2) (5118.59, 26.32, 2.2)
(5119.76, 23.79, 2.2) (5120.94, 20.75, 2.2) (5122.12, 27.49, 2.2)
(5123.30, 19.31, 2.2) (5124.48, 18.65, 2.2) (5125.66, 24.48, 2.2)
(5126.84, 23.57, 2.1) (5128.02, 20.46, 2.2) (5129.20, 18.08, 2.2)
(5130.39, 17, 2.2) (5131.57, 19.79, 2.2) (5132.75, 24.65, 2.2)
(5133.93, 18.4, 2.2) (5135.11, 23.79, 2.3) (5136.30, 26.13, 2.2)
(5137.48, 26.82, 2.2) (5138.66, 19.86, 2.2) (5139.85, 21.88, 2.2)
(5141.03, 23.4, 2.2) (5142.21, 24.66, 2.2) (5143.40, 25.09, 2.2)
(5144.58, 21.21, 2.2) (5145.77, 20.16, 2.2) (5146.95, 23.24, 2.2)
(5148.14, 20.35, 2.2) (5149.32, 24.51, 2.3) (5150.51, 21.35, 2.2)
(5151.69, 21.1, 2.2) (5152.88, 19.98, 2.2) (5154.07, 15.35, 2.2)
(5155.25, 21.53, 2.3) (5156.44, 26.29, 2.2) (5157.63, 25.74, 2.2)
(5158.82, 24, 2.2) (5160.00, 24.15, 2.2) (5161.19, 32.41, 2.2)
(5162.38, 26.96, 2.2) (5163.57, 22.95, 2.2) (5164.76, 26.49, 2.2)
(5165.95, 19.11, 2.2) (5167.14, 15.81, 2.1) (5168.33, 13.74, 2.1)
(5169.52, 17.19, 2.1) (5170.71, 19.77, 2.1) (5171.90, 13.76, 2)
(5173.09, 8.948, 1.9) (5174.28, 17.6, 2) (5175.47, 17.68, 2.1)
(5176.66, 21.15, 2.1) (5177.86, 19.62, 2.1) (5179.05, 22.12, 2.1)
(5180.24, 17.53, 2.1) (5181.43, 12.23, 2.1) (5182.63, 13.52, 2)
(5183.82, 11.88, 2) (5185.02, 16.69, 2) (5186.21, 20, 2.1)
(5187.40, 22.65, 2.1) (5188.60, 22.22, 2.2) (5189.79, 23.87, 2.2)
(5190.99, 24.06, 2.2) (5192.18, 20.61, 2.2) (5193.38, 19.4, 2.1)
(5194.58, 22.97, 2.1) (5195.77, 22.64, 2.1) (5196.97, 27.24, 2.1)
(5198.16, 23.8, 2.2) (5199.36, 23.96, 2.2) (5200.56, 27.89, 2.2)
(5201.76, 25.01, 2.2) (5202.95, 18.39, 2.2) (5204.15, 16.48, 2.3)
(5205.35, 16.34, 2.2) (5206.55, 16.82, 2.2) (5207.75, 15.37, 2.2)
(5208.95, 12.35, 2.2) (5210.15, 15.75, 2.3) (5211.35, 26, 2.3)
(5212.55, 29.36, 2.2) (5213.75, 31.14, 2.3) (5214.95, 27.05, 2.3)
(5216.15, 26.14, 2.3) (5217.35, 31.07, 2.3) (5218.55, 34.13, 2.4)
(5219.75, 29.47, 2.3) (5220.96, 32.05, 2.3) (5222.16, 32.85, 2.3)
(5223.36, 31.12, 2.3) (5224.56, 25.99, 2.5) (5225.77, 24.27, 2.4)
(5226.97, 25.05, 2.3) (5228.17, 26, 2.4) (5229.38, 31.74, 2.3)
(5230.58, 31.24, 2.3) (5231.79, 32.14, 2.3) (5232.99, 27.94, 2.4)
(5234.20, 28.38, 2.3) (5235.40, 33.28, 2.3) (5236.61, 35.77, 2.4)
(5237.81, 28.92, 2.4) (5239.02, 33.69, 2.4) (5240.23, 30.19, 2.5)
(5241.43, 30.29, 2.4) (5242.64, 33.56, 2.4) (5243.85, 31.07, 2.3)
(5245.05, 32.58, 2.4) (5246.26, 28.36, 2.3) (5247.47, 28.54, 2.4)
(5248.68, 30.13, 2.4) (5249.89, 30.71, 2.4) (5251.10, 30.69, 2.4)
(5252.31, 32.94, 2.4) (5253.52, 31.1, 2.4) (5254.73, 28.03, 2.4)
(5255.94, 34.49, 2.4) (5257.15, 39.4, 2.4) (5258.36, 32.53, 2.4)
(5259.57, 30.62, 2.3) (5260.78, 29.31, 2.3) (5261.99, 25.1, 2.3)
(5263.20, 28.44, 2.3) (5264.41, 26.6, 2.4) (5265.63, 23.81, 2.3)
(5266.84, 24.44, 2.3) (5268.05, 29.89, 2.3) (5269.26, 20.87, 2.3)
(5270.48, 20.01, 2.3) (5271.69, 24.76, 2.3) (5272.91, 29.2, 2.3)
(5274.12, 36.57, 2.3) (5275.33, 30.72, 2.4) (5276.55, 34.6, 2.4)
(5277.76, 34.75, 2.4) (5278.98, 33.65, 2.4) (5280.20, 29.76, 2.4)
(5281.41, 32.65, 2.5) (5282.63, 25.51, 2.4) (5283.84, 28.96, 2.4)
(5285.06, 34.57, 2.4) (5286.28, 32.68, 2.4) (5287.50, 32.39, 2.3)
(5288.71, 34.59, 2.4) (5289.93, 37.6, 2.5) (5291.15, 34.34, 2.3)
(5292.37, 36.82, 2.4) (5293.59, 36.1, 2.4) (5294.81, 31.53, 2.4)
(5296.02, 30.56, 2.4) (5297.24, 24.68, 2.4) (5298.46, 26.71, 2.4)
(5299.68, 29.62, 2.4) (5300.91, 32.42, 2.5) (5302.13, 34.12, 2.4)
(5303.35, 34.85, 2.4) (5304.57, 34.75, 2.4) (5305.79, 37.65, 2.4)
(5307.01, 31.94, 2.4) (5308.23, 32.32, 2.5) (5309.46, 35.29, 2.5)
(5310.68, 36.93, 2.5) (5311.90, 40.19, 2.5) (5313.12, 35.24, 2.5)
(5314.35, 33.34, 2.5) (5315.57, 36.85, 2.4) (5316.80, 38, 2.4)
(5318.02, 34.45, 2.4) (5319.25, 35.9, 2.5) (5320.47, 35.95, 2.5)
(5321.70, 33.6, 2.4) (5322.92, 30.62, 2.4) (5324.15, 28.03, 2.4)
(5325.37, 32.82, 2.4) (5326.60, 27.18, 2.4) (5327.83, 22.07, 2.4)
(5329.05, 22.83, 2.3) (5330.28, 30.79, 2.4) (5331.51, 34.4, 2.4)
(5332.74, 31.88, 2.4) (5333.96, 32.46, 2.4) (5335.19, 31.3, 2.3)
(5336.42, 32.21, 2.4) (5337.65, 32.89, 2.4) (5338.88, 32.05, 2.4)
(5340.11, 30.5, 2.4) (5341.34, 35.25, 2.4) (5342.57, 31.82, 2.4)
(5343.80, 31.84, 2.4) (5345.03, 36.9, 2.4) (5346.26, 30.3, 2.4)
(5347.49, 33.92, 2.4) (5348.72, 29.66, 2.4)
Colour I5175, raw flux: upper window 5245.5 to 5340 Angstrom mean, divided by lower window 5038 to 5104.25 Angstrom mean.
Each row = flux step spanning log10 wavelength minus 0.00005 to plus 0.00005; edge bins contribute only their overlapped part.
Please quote 1.41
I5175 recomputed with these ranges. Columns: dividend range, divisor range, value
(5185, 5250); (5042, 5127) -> 1.17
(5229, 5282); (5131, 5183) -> 1.44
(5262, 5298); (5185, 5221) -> 1.30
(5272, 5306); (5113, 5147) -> 1.44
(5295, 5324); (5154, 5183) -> 1.69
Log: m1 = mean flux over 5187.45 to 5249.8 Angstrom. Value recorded 26.6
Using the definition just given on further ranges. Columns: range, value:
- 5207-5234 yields 27.2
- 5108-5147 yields 22.4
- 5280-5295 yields 33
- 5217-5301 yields 30.5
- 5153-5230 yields 22.3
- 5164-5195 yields 18.5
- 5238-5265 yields 30.8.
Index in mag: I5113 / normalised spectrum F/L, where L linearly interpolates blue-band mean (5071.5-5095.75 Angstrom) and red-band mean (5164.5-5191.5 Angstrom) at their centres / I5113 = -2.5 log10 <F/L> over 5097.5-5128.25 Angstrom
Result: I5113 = -0.04 mag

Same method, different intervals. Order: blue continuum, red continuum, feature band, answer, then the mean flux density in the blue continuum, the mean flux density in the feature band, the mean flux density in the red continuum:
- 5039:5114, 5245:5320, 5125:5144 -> 0.11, 22.1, 22.4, 31.7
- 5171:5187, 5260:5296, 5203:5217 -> -0.01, 16.5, 21.2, 30.4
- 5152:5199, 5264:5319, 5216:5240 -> -0.18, 20.4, 30.1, 32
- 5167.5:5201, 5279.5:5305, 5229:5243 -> -0.23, 19.4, 31.4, 32.1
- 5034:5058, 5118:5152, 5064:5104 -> 0.05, 23.2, 21.7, 22.3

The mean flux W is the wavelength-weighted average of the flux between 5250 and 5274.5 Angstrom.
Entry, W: 28.9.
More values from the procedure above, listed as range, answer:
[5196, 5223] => 24.5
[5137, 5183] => 20.8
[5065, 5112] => 21.6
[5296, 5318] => 33.7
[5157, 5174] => 20.7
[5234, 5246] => 31.8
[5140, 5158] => 22.2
